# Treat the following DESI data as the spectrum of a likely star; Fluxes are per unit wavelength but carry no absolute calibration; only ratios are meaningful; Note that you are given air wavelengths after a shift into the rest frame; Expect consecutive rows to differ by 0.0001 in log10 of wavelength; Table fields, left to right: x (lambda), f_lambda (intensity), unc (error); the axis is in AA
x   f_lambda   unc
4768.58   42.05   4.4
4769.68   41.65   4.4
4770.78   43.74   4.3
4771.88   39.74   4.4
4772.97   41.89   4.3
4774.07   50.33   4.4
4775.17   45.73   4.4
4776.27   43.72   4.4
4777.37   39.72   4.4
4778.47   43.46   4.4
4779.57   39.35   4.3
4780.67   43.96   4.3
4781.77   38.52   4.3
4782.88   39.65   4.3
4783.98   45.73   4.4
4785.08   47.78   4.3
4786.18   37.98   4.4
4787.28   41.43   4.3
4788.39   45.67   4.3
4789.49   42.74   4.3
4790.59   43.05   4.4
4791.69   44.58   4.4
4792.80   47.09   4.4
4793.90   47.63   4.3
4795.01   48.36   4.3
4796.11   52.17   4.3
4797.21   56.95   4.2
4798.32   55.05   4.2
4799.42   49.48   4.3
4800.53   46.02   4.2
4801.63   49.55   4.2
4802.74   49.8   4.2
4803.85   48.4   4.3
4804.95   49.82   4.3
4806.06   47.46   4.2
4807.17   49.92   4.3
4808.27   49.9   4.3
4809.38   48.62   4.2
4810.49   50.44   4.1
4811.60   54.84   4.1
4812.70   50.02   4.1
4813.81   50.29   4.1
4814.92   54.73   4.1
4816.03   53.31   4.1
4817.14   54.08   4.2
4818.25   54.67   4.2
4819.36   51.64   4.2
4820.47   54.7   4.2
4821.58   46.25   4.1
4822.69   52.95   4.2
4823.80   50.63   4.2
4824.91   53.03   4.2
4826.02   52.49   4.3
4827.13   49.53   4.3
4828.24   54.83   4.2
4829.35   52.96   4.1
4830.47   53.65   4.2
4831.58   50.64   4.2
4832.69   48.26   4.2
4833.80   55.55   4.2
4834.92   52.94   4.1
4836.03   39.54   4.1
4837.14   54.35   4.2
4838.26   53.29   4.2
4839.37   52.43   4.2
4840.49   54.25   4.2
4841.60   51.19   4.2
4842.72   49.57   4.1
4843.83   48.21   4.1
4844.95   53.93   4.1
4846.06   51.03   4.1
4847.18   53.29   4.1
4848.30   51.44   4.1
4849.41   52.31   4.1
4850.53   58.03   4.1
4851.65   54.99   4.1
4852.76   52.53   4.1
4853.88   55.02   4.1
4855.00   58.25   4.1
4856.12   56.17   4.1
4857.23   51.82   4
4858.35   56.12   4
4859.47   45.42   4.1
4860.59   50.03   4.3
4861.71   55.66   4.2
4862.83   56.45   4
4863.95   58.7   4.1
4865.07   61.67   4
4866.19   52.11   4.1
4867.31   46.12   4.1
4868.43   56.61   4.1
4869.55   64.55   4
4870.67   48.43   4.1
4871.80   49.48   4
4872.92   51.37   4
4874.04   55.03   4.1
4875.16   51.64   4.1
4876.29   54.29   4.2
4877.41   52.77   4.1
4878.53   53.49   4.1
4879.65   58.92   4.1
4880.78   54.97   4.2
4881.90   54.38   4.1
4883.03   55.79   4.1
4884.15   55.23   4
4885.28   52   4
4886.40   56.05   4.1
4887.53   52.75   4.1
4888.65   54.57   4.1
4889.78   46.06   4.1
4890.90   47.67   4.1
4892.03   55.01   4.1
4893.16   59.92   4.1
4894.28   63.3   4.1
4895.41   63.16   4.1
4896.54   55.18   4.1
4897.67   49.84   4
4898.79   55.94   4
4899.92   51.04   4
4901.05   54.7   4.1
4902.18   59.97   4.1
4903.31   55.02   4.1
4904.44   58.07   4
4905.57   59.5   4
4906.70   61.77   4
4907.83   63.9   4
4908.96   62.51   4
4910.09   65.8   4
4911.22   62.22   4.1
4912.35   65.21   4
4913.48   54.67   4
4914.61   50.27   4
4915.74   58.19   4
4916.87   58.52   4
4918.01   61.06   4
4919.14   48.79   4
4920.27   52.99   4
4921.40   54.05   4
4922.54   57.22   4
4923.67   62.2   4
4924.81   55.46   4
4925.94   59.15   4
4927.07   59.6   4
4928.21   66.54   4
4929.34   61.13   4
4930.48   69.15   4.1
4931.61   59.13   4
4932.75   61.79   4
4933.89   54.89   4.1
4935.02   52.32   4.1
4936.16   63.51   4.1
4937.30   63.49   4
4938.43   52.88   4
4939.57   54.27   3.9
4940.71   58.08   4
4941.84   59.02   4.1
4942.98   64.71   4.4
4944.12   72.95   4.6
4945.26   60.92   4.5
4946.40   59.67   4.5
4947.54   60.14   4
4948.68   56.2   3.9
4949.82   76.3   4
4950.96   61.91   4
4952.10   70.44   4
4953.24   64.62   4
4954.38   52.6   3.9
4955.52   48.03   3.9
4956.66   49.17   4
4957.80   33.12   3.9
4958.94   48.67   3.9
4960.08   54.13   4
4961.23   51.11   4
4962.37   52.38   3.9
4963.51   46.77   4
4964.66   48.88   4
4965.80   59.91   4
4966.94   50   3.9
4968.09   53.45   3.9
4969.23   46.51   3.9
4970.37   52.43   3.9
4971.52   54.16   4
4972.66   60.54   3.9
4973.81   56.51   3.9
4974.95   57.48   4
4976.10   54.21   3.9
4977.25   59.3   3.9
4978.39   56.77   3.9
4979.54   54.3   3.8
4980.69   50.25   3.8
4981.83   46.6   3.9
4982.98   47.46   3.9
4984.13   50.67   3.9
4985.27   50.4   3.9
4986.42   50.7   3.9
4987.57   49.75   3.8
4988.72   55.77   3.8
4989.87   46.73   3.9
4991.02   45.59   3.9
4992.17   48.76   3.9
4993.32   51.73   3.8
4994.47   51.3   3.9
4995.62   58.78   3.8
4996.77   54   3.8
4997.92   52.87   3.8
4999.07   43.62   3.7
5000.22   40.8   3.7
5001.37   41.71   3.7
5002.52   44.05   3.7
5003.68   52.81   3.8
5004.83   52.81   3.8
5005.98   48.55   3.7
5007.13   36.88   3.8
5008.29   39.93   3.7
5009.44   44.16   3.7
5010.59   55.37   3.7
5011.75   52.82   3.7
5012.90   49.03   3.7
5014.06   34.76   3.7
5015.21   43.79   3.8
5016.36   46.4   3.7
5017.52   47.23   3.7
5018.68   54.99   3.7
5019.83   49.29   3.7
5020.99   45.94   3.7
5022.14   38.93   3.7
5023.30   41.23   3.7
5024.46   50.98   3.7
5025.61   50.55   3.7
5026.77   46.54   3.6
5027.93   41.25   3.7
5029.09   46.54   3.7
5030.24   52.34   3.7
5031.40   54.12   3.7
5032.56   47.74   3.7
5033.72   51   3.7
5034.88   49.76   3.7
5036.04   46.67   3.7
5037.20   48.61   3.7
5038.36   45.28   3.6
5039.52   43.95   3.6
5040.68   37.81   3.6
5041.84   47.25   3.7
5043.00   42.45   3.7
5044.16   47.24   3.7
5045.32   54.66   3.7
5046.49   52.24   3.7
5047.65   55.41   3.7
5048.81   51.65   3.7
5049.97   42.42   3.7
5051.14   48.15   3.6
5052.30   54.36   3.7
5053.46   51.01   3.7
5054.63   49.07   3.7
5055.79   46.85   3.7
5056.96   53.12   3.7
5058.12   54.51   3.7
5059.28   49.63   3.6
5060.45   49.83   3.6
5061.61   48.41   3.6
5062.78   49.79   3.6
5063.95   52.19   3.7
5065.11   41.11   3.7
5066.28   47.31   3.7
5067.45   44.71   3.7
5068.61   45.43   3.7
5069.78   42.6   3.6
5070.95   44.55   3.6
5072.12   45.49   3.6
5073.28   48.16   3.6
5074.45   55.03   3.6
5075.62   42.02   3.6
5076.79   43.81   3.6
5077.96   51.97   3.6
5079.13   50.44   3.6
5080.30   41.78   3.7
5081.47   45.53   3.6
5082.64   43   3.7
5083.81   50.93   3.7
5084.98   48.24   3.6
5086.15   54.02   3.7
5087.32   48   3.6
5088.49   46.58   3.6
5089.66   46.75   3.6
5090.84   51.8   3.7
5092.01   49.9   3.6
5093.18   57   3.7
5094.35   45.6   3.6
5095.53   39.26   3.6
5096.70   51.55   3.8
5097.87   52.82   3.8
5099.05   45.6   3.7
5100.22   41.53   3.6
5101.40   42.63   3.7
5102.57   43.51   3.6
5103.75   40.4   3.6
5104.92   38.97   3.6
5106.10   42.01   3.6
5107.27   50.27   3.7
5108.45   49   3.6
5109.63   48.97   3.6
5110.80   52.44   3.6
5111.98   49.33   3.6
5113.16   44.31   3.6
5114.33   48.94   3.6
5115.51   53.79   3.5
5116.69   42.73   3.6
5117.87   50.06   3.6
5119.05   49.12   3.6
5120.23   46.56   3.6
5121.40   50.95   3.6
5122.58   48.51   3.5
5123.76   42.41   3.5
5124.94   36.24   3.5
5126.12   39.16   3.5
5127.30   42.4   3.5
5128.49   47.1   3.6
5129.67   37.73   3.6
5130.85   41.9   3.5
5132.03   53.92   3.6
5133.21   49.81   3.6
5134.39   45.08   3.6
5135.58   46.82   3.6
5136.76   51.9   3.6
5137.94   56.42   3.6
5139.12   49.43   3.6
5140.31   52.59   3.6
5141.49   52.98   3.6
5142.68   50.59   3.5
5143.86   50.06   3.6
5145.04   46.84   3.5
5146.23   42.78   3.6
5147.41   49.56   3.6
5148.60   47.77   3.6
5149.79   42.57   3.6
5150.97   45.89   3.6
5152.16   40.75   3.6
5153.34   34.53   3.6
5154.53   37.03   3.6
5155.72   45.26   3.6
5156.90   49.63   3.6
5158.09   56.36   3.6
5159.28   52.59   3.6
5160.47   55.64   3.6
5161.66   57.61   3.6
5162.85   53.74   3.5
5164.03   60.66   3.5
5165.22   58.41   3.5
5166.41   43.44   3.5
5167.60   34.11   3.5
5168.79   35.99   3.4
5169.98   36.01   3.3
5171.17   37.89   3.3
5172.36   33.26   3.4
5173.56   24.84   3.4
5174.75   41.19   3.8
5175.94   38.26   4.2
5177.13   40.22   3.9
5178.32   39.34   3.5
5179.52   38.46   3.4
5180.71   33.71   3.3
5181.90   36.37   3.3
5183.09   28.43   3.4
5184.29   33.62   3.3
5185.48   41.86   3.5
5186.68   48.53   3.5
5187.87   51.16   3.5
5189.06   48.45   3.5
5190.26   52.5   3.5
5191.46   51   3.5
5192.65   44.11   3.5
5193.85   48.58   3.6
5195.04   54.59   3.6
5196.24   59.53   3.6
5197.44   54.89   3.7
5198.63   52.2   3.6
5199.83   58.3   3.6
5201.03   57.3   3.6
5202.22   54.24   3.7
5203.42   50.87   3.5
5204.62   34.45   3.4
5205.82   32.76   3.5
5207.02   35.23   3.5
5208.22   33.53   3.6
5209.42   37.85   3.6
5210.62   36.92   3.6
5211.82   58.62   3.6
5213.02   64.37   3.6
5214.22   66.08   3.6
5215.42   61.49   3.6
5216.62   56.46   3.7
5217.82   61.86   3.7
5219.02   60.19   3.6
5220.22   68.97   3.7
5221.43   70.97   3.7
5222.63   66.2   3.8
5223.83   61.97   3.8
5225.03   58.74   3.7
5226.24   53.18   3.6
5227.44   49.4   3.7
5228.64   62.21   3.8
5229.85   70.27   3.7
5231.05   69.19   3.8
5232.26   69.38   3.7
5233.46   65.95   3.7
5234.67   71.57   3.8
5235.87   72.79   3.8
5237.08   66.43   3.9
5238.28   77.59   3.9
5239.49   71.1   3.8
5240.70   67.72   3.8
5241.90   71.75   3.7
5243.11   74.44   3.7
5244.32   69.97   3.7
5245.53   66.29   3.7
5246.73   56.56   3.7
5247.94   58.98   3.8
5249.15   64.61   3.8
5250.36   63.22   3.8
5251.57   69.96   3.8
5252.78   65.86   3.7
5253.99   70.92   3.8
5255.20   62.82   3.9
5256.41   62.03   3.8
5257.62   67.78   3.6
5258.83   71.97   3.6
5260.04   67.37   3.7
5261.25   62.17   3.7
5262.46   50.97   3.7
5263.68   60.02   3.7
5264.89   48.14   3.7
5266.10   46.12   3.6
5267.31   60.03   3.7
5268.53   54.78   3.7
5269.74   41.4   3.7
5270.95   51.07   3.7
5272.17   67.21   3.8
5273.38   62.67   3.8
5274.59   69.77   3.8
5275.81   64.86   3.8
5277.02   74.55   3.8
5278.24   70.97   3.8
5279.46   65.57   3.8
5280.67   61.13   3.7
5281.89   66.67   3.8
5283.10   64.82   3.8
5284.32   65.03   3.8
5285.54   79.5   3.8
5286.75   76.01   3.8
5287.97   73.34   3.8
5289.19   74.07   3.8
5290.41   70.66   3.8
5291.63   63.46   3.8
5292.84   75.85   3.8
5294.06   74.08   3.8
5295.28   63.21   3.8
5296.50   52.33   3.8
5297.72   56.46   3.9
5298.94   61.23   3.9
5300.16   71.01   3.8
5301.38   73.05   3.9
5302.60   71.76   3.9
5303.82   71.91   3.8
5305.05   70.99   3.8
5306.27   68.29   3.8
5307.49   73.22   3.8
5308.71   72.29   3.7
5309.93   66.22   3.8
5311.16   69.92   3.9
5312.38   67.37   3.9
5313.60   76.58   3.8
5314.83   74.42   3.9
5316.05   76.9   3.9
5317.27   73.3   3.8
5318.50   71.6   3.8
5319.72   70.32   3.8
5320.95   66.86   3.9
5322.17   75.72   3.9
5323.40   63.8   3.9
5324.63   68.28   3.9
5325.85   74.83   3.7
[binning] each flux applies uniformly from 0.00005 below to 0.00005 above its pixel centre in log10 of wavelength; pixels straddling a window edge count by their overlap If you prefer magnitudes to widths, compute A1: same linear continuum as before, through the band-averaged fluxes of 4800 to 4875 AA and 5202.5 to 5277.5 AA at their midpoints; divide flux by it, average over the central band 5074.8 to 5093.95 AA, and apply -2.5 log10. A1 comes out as 0.188 mag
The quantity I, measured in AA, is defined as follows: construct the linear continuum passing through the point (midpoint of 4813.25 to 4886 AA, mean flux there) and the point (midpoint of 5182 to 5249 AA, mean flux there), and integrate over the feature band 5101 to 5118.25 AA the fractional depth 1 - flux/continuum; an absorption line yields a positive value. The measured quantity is 2.8 AA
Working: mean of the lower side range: 53.1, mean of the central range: 46.5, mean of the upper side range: 56.7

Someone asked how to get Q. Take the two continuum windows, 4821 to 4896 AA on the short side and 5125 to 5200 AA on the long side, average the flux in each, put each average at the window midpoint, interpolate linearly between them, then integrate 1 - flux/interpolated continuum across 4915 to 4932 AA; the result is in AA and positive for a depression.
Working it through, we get -2.3 AA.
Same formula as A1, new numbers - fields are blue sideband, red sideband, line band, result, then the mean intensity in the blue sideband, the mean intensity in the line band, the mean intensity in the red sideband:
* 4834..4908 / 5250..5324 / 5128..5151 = 0.277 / 54.2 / 48.2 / 66.5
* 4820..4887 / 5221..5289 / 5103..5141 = 0.285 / 53.1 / 46.9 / 64.8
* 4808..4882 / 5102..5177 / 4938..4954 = -0.227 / 52.9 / 62.2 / 46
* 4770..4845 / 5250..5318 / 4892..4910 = -0.122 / 48.7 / 58.3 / 66.2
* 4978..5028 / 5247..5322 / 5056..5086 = 0.105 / 48.1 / 47.7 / 66.3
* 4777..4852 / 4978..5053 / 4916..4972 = -0.171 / 49.6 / 57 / 48.2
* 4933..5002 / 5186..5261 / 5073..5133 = 0.213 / 54.1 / 46.8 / 59.4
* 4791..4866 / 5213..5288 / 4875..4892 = 0.002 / 51.9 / 53.5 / 64.5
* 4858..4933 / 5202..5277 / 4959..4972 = 0.112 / 56.4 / 51.6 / 60.5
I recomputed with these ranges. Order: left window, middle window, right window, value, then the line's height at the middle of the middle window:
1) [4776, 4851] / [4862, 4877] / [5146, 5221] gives -1.6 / 49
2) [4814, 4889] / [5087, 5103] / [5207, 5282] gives 3.1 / 58.8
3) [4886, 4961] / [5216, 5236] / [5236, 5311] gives 0.3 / 64.8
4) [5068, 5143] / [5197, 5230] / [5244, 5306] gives 2.3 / 58.4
